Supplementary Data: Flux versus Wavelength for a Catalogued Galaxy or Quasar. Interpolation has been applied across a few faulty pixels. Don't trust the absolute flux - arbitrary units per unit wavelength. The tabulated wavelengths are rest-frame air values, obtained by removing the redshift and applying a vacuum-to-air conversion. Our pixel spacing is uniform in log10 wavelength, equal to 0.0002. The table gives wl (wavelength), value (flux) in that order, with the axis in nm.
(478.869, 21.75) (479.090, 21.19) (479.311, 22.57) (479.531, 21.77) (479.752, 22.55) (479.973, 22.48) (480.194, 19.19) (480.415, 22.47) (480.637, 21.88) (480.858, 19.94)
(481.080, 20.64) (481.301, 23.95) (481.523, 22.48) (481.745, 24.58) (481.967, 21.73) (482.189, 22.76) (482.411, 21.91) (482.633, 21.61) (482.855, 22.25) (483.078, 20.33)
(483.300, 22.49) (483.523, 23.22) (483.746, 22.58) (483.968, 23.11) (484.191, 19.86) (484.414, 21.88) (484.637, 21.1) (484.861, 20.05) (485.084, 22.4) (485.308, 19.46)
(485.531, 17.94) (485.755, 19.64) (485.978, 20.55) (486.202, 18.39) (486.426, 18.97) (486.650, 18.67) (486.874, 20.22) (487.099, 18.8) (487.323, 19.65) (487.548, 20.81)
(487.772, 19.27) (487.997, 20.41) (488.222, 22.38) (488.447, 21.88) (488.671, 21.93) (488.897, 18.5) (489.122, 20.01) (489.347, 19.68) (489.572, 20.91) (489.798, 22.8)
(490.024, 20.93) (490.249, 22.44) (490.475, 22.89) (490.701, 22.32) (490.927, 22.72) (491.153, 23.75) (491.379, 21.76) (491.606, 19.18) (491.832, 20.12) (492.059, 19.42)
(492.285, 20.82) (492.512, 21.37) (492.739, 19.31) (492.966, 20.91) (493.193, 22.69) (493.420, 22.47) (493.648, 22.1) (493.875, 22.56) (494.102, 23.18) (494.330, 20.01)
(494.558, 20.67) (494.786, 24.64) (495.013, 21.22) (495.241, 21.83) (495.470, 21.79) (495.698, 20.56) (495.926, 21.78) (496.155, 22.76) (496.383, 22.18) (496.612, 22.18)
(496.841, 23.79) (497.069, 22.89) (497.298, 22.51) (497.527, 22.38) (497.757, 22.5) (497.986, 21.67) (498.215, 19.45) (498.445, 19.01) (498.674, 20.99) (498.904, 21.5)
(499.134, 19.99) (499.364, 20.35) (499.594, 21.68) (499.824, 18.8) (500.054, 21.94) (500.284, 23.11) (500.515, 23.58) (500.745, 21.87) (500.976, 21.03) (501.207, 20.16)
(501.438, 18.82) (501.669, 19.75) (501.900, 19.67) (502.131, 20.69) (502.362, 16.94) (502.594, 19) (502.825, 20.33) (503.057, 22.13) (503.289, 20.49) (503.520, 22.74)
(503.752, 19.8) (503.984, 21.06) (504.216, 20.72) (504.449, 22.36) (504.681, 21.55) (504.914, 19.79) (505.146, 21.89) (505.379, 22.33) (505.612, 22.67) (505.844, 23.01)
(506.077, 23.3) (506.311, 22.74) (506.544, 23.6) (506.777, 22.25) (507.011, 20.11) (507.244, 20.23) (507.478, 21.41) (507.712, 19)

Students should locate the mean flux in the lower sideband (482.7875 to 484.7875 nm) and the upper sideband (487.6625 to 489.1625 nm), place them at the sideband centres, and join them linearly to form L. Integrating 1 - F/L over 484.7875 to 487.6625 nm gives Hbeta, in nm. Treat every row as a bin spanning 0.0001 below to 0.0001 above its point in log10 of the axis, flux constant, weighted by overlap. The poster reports 0.21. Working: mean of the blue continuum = 21.8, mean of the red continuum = 20.7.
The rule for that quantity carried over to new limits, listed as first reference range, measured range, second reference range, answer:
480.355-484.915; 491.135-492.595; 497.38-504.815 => 0.05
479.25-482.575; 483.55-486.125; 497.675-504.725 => 0.12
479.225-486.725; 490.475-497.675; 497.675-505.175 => -0.29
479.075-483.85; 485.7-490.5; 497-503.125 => 0.26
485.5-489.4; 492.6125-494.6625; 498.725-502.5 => -0.13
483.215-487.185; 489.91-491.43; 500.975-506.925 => -0.13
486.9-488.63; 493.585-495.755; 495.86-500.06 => -0.07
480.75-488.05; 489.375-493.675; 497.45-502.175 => -0.11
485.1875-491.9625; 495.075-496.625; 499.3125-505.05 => -0.09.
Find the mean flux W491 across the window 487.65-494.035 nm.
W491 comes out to 21.3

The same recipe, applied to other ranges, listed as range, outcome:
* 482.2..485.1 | 21.8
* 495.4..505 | 21.1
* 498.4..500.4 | 20.9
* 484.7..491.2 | 20.6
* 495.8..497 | 22.5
